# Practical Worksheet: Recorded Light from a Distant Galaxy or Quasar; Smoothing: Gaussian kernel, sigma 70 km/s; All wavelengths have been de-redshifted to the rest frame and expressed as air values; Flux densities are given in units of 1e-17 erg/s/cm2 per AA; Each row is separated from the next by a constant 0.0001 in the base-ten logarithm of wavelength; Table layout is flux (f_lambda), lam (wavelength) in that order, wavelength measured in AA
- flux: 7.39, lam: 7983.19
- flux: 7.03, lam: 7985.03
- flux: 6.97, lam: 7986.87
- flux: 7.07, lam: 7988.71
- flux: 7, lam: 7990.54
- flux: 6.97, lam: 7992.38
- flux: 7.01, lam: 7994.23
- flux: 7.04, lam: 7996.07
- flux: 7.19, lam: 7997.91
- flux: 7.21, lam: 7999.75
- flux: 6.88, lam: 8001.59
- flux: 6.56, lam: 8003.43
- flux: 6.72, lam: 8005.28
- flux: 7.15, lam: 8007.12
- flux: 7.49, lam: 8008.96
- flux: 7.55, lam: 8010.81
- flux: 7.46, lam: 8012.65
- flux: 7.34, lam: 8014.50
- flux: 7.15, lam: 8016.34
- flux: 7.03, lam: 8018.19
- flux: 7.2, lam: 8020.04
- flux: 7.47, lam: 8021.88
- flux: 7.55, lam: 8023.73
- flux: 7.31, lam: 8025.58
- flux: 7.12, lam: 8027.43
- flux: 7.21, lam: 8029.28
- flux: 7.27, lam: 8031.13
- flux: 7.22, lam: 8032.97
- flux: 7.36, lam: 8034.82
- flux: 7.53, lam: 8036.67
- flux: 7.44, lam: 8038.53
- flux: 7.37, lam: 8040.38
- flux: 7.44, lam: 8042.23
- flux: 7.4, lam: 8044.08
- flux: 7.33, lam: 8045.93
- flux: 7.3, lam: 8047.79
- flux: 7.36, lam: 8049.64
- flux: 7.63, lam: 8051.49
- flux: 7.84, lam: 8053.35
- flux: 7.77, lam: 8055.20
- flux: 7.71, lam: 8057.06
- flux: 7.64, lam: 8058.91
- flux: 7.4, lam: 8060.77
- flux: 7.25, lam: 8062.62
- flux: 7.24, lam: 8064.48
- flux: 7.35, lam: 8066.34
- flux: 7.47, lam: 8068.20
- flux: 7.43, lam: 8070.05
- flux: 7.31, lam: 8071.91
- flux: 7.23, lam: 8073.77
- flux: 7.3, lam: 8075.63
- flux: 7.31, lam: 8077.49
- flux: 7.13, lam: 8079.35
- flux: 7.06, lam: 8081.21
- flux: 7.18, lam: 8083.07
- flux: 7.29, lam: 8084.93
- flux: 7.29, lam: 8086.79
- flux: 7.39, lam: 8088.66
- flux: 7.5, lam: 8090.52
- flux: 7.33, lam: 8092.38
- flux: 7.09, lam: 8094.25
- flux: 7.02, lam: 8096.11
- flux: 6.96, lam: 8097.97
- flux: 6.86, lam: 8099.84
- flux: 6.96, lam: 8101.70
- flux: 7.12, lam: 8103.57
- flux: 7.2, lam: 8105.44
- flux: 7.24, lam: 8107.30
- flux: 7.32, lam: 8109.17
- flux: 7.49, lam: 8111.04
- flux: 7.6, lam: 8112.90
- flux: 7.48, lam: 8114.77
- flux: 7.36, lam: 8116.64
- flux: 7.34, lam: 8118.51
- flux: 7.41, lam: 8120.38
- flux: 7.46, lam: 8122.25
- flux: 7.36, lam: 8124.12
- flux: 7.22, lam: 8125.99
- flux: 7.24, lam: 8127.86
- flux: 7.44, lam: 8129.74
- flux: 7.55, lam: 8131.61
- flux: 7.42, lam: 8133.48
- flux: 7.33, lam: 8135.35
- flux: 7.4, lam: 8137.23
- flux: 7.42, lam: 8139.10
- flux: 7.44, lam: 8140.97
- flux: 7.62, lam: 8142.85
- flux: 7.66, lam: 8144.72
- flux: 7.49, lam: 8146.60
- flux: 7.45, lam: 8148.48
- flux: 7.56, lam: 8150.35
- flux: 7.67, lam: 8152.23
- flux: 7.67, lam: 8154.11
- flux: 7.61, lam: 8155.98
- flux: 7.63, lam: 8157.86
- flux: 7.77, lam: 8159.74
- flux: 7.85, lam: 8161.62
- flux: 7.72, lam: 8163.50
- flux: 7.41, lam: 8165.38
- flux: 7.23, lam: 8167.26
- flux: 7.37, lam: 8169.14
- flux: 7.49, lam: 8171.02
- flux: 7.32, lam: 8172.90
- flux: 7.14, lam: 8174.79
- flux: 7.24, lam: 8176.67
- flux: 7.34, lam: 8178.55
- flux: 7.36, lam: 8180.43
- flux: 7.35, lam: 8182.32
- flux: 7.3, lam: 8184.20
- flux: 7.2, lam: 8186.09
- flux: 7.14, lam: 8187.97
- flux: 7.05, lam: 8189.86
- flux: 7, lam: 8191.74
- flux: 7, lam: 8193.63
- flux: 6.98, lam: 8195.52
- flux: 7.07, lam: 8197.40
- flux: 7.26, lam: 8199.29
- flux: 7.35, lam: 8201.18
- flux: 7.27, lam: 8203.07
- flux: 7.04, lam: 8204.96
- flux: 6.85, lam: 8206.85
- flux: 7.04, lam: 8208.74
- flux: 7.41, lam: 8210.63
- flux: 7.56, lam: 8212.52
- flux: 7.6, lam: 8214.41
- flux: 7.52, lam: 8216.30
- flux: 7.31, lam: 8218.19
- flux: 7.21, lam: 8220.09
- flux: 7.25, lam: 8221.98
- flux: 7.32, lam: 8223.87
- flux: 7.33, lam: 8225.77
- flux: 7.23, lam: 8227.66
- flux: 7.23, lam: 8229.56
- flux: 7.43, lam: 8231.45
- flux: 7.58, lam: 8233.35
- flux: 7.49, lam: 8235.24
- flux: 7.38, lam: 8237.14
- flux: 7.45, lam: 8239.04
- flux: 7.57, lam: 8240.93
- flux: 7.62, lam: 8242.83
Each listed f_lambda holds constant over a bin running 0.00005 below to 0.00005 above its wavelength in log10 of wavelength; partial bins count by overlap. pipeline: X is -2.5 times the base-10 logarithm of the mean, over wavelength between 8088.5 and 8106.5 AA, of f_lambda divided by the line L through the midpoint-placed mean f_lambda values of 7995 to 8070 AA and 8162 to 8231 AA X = 0.03 mag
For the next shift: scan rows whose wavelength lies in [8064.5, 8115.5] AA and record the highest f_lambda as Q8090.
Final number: 7.6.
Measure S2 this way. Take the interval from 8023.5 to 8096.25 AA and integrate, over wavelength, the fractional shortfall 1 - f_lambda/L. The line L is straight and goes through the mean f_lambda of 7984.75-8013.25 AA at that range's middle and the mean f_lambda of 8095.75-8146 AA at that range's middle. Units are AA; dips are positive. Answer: -1.6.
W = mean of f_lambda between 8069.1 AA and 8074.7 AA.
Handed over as 7.33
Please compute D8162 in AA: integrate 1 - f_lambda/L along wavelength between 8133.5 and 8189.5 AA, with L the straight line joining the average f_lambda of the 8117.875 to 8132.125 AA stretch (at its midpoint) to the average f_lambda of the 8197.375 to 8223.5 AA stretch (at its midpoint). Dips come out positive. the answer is -0.9 AA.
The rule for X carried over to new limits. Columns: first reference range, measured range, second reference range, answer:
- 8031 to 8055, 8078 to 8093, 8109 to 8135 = 0.022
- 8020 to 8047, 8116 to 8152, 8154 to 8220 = -0.015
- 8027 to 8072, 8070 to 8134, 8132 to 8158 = 0.029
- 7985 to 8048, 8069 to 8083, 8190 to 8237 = -0.004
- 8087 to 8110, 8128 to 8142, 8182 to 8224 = -0.034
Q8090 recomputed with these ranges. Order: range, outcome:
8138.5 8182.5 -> 7.85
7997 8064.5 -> 7.84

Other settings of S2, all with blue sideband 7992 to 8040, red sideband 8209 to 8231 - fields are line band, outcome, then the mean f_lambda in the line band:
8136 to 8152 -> -0.46 AA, 7.51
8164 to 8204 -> 0.50 AA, 7.24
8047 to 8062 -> -0.70 AA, 7.58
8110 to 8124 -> -0.31 AA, 7.44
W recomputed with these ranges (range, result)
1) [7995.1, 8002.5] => 7.09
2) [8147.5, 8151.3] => 7.5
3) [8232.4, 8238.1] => 7.48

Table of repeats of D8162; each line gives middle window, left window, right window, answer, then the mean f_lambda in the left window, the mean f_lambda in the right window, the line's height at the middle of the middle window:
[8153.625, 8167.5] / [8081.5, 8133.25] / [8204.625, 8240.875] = -0.6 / 7.28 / 7.34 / 7.31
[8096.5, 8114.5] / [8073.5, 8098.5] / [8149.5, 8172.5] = 0.3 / 7.23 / 7.58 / 7.32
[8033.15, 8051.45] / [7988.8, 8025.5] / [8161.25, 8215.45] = -0.6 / 7.16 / 7.27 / 7.18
